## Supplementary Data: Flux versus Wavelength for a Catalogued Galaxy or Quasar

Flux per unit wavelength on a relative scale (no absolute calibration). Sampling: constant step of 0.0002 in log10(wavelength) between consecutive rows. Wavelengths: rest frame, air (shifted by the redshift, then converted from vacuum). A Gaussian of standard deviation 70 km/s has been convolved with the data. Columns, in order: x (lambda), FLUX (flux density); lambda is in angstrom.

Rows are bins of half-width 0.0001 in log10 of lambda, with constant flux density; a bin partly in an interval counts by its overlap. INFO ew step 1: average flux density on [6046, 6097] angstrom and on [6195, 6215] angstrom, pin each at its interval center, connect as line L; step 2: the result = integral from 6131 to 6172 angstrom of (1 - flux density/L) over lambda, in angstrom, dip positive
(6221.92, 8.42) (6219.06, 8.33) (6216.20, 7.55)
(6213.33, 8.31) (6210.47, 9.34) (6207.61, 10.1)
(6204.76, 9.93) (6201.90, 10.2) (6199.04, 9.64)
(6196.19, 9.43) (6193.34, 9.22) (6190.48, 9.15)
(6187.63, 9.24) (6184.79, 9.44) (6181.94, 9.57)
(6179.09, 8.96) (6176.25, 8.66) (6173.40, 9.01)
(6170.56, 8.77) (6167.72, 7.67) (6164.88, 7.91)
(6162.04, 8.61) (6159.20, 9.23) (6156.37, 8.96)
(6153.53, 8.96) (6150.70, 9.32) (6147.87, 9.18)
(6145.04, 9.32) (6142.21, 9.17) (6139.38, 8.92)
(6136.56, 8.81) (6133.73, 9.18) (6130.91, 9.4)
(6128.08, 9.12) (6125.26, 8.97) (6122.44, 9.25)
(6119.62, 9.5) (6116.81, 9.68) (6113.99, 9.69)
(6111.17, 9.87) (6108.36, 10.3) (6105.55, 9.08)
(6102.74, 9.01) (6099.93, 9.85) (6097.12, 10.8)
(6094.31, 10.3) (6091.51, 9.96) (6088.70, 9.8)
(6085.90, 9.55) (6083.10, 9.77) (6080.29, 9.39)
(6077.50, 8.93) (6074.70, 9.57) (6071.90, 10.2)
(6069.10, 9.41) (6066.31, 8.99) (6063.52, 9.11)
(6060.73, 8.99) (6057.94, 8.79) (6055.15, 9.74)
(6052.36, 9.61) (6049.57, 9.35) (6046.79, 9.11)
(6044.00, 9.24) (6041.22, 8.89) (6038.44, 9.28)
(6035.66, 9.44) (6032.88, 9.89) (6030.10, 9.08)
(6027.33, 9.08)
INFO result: 2.82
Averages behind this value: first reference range 9.51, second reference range 9.54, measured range 8.88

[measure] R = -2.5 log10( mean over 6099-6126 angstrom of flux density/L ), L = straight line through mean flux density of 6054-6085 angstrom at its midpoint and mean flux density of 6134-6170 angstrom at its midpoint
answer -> -0.05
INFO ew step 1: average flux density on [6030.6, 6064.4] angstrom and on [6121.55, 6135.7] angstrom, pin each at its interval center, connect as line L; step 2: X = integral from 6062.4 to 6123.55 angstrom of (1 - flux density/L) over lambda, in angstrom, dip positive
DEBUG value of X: -2.83 angstrom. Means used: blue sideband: 9.28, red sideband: 9.16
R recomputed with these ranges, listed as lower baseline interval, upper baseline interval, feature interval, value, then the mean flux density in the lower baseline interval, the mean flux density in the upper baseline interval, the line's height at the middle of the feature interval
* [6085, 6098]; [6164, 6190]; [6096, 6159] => 0.02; 10.1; 8.84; 9.55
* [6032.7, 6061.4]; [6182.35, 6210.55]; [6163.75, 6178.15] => 0.13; 9.28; 9.58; 9.53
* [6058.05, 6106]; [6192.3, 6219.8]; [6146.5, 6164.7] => 0.05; 9.56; 9.23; 9.36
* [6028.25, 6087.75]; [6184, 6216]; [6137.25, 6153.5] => 0.03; 9.35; 9.38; 9.37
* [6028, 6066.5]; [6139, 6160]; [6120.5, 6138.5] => 0.00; 9.26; 9.14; 9.16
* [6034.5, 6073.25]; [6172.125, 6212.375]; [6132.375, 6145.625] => 0.04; 9.3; 9.41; 9.37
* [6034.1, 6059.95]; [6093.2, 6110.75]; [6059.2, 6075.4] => 0.02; 9.27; 9.88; 9.5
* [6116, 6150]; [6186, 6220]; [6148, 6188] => 0.04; 9.2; 9.22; 9.21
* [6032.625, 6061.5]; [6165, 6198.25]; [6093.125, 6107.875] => -0.08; 9.29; 8.98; 9.16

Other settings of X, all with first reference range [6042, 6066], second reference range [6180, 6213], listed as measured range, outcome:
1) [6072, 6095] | -1.0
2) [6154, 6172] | 1.7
